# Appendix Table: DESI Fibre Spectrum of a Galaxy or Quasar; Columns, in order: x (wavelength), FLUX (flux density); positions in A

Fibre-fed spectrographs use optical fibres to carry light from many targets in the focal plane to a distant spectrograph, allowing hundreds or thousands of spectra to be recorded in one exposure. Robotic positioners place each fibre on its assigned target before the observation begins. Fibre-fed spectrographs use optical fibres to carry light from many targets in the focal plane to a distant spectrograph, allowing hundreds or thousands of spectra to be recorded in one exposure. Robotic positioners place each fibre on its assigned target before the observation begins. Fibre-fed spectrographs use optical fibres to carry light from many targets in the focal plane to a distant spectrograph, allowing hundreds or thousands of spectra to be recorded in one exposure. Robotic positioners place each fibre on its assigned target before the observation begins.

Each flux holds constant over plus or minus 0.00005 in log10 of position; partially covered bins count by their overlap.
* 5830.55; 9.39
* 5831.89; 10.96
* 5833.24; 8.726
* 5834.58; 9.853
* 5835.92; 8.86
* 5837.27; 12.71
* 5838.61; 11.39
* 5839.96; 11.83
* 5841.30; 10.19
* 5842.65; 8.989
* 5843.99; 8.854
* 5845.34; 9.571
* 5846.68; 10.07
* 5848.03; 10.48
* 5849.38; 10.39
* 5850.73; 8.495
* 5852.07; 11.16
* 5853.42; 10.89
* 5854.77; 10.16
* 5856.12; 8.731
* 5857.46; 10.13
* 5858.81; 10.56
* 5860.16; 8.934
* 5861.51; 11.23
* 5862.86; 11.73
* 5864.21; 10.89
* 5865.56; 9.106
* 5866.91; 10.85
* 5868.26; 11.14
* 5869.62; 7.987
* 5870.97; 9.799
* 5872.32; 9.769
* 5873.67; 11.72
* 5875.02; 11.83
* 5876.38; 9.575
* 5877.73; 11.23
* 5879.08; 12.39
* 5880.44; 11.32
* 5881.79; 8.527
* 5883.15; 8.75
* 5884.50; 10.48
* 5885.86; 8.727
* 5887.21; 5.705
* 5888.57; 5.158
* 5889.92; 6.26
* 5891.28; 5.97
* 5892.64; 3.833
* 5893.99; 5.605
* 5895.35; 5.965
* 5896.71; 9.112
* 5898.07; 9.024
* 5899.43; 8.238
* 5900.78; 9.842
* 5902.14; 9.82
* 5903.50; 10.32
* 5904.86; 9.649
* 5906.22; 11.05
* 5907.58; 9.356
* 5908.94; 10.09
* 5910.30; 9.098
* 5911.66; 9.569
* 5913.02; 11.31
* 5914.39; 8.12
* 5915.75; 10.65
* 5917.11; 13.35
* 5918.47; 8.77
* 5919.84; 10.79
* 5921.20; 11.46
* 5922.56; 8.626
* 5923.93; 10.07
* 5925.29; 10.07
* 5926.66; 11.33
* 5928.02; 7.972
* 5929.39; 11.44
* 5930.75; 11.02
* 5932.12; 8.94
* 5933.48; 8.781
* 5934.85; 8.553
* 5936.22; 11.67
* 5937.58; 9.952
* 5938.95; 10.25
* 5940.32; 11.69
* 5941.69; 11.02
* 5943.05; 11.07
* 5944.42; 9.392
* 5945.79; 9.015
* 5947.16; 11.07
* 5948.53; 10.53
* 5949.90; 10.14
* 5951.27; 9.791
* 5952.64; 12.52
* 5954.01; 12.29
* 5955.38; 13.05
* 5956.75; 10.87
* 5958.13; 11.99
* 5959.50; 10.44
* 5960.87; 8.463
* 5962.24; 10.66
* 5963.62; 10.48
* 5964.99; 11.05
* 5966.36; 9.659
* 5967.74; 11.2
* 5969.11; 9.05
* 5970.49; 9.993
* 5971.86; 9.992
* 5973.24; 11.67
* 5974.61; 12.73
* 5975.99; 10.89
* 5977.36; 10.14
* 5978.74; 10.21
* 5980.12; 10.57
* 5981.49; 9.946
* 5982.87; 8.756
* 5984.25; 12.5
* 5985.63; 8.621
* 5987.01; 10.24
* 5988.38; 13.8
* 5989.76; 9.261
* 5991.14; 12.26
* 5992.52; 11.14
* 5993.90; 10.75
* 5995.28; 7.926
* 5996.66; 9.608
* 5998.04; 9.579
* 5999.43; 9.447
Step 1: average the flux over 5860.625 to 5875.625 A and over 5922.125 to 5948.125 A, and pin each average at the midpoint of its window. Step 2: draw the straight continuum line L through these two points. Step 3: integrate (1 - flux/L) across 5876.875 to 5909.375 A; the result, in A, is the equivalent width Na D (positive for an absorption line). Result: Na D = 5.6 A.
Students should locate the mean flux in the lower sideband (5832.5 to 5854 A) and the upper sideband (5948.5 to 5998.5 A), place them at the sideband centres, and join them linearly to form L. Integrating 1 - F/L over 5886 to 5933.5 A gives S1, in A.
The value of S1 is 6.20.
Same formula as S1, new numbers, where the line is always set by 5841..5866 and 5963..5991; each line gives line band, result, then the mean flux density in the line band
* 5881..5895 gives 4.5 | 6.92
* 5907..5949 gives 0.8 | 10.2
